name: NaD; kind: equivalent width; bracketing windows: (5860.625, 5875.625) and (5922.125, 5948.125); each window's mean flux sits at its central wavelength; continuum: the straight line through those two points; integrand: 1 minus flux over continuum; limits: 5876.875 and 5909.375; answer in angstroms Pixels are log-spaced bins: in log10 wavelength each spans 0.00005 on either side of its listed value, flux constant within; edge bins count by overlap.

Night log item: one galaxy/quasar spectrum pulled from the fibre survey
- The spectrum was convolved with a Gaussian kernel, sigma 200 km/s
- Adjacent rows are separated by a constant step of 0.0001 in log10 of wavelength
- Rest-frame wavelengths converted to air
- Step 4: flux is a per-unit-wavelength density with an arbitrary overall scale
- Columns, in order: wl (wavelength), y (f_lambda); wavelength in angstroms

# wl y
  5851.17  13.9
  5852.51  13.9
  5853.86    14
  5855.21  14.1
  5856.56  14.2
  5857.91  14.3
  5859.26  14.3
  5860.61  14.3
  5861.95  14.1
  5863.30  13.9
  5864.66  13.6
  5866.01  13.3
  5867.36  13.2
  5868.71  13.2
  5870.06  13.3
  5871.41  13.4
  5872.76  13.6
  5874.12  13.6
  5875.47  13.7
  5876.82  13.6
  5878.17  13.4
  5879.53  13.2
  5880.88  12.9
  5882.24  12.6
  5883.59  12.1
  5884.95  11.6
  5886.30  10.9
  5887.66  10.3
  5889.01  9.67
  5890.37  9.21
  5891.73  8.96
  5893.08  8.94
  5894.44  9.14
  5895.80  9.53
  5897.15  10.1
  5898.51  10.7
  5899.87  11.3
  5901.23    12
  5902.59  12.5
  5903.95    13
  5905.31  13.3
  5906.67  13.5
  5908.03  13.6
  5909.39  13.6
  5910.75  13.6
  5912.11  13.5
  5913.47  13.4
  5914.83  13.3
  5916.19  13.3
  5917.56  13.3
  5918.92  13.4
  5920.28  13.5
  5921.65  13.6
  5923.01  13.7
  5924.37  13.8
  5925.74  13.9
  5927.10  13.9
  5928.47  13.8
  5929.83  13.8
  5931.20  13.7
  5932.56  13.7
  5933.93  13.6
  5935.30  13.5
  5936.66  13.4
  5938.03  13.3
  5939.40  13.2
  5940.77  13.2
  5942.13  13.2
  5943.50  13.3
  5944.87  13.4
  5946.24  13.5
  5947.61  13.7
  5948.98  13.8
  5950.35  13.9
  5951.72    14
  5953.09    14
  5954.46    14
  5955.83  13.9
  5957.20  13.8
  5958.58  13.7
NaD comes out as 4.9 angstroms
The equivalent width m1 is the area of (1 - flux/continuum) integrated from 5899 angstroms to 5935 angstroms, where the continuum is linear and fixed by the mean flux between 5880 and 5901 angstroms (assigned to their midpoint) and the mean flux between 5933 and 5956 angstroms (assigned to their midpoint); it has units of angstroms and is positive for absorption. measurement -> -3.9 angstroms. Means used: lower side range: 10.6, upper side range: 13.6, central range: 13.4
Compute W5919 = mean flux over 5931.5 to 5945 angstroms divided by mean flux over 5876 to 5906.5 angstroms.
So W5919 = 1.18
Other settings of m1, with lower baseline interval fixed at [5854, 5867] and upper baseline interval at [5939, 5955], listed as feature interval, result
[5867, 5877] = 0.3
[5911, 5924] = 0.3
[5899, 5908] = 0.8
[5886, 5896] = 3.1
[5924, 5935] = -0.1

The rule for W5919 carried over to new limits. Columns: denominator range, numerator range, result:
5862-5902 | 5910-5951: 1.14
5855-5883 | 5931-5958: 1.00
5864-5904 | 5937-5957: 1.15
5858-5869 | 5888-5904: 0.75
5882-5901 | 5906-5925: 1.31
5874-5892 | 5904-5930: 1.14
